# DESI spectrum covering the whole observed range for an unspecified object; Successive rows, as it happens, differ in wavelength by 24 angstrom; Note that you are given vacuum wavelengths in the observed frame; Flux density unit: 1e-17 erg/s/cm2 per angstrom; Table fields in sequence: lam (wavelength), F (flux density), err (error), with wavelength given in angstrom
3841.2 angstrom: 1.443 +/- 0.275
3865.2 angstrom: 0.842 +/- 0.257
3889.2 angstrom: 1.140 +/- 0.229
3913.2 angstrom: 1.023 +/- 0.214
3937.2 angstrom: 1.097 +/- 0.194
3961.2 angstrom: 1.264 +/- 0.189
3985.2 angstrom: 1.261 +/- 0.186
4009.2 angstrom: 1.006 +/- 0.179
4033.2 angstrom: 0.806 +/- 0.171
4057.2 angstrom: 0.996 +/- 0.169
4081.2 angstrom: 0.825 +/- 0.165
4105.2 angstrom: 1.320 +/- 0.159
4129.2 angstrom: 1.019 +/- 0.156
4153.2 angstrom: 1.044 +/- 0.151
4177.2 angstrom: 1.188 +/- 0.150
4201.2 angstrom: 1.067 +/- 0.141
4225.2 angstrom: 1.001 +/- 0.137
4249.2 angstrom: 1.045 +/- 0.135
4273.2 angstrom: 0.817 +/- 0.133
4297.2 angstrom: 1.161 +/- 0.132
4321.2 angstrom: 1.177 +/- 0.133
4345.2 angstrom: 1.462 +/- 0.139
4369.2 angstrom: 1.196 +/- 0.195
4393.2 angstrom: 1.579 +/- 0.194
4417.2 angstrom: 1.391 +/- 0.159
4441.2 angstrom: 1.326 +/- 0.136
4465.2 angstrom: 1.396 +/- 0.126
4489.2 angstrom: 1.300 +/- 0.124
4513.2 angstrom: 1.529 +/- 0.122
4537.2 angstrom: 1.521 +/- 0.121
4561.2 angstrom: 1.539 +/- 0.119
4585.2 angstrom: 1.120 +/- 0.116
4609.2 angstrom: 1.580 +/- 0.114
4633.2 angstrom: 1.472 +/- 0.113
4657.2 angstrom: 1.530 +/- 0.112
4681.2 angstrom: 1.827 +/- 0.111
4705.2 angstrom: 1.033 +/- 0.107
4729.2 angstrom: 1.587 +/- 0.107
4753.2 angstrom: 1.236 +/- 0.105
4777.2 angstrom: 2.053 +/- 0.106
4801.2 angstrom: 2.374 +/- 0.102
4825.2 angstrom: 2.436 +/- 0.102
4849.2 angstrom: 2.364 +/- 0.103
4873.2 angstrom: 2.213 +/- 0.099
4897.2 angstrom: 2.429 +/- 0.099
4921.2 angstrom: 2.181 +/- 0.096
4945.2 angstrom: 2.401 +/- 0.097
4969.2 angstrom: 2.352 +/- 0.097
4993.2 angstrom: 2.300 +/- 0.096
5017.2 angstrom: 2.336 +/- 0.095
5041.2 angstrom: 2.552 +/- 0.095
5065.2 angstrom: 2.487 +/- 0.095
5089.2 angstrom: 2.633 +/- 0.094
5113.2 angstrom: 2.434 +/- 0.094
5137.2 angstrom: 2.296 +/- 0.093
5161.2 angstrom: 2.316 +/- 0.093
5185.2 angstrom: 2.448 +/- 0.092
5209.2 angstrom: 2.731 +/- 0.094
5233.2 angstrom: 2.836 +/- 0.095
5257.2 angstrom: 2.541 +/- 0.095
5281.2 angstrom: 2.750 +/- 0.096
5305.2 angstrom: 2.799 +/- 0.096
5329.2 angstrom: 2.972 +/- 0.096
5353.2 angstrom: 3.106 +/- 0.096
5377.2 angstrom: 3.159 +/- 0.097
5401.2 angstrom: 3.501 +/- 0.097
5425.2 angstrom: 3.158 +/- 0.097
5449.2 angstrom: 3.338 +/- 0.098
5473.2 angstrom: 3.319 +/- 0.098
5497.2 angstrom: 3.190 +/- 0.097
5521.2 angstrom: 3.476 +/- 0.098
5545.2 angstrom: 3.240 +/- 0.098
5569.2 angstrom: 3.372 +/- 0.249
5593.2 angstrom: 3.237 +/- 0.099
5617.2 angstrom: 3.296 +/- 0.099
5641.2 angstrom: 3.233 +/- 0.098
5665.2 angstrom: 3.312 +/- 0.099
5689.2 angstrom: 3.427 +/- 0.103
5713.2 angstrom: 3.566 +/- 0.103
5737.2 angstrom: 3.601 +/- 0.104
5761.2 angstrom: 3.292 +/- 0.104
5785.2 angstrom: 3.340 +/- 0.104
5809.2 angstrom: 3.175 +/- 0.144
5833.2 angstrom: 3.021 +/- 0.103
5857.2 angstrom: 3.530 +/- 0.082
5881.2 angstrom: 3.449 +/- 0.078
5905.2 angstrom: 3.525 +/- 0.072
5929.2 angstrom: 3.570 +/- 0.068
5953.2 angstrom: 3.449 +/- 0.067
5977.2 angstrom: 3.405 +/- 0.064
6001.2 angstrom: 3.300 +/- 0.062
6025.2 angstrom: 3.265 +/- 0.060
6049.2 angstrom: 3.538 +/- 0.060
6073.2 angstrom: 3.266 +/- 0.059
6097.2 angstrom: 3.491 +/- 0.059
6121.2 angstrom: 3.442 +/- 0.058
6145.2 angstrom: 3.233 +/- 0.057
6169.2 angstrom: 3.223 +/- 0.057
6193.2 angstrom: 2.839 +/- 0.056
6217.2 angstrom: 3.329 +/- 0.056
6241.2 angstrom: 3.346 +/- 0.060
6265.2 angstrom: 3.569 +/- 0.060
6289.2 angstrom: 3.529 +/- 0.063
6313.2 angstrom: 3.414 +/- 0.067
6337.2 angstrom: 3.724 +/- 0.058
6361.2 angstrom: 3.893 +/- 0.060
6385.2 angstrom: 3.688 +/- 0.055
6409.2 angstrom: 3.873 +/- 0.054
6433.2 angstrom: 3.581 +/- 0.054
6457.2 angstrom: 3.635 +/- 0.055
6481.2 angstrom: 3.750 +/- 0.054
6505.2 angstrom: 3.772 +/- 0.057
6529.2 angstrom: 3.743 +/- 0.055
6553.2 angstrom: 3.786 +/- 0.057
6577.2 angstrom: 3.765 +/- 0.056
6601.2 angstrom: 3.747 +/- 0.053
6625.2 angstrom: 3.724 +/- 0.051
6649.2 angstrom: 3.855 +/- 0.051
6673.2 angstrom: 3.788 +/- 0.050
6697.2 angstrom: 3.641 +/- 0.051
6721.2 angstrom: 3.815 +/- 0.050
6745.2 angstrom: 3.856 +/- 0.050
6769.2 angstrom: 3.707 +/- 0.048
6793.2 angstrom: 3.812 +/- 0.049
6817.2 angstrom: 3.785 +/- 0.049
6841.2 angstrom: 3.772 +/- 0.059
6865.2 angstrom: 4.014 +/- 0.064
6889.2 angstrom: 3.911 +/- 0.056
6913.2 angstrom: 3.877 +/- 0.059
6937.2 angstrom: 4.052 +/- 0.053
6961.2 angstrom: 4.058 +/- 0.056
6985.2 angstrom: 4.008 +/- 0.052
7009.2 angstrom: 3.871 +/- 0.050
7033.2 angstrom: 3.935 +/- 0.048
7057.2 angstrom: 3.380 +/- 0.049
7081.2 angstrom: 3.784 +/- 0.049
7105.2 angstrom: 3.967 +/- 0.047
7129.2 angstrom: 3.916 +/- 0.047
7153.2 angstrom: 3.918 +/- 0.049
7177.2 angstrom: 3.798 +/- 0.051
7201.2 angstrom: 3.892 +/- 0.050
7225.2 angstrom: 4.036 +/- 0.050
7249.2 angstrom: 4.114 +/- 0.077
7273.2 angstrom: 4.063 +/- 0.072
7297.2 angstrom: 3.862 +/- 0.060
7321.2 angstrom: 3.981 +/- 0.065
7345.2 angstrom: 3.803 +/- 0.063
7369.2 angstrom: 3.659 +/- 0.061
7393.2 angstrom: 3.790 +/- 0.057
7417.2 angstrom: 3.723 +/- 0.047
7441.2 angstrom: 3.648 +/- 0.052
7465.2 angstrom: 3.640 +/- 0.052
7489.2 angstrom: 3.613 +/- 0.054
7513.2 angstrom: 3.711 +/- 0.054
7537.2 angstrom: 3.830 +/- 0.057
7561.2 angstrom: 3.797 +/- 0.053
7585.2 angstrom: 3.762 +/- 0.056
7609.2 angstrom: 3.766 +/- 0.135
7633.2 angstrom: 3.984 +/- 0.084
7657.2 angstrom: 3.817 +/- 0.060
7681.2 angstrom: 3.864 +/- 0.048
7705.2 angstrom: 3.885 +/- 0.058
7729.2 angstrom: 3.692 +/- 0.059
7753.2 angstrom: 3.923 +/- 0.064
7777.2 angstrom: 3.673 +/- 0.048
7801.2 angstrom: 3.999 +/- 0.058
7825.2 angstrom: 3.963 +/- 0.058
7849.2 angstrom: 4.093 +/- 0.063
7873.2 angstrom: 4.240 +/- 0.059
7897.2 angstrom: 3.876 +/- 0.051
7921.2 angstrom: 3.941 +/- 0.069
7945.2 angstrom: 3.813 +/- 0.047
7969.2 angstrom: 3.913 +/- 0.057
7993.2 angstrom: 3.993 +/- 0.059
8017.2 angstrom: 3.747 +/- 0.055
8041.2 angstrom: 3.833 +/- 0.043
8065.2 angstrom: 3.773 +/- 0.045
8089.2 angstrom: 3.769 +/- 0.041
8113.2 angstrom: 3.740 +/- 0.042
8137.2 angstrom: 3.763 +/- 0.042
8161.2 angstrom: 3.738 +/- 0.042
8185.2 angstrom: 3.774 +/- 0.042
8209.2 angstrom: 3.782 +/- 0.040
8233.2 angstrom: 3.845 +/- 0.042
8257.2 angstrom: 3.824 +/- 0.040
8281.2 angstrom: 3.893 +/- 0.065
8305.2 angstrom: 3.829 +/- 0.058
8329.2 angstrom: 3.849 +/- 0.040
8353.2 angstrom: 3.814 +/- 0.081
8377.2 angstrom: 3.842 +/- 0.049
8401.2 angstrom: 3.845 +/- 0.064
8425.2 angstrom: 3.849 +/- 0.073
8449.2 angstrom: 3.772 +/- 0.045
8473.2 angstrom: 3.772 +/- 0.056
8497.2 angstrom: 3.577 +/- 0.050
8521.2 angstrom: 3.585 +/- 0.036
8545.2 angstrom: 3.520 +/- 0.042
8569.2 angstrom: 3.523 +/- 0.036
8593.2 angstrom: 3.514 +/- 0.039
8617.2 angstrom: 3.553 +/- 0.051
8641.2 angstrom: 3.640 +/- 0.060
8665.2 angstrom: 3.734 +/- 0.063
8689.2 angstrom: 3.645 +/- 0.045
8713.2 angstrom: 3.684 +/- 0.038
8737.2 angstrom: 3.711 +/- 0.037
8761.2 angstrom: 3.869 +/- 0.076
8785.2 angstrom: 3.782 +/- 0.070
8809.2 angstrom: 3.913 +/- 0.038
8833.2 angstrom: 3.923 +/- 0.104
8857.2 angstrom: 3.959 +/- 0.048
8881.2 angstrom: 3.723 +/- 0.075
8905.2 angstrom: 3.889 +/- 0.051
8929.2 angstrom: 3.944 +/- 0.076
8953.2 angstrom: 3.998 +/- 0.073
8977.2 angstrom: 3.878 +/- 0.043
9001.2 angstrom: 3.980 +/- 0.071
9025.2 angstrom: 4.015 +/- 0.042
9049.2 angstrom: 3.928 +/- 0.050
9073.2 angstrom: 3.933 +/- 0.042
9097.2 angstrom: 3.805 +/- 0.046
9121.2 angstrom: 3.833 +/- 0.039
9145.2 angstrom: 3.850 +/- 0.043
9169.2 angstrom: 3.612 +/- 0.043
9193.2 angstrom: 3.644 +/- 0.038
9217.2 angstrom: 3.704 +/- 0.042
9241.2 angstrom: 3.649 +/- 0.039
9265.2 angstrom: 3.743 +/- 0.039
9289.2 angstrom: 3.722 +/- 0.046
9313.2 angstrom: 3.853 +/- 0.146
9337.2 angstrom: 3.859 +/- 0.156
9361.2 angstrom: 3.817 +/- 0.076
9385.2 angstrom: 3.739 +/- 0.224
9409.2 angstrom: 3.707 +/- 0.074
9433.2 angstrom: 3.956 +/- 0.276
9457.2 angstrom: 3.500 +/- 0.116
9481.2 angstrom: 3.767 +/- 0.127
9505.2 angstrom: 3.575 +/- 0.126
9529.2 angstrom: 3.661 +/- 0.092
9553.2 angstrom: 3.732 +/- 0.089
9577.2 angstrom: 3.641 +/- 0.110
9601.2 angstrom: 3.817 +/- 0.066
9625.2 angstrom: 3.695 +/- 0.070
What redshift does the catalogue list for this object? 0.20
